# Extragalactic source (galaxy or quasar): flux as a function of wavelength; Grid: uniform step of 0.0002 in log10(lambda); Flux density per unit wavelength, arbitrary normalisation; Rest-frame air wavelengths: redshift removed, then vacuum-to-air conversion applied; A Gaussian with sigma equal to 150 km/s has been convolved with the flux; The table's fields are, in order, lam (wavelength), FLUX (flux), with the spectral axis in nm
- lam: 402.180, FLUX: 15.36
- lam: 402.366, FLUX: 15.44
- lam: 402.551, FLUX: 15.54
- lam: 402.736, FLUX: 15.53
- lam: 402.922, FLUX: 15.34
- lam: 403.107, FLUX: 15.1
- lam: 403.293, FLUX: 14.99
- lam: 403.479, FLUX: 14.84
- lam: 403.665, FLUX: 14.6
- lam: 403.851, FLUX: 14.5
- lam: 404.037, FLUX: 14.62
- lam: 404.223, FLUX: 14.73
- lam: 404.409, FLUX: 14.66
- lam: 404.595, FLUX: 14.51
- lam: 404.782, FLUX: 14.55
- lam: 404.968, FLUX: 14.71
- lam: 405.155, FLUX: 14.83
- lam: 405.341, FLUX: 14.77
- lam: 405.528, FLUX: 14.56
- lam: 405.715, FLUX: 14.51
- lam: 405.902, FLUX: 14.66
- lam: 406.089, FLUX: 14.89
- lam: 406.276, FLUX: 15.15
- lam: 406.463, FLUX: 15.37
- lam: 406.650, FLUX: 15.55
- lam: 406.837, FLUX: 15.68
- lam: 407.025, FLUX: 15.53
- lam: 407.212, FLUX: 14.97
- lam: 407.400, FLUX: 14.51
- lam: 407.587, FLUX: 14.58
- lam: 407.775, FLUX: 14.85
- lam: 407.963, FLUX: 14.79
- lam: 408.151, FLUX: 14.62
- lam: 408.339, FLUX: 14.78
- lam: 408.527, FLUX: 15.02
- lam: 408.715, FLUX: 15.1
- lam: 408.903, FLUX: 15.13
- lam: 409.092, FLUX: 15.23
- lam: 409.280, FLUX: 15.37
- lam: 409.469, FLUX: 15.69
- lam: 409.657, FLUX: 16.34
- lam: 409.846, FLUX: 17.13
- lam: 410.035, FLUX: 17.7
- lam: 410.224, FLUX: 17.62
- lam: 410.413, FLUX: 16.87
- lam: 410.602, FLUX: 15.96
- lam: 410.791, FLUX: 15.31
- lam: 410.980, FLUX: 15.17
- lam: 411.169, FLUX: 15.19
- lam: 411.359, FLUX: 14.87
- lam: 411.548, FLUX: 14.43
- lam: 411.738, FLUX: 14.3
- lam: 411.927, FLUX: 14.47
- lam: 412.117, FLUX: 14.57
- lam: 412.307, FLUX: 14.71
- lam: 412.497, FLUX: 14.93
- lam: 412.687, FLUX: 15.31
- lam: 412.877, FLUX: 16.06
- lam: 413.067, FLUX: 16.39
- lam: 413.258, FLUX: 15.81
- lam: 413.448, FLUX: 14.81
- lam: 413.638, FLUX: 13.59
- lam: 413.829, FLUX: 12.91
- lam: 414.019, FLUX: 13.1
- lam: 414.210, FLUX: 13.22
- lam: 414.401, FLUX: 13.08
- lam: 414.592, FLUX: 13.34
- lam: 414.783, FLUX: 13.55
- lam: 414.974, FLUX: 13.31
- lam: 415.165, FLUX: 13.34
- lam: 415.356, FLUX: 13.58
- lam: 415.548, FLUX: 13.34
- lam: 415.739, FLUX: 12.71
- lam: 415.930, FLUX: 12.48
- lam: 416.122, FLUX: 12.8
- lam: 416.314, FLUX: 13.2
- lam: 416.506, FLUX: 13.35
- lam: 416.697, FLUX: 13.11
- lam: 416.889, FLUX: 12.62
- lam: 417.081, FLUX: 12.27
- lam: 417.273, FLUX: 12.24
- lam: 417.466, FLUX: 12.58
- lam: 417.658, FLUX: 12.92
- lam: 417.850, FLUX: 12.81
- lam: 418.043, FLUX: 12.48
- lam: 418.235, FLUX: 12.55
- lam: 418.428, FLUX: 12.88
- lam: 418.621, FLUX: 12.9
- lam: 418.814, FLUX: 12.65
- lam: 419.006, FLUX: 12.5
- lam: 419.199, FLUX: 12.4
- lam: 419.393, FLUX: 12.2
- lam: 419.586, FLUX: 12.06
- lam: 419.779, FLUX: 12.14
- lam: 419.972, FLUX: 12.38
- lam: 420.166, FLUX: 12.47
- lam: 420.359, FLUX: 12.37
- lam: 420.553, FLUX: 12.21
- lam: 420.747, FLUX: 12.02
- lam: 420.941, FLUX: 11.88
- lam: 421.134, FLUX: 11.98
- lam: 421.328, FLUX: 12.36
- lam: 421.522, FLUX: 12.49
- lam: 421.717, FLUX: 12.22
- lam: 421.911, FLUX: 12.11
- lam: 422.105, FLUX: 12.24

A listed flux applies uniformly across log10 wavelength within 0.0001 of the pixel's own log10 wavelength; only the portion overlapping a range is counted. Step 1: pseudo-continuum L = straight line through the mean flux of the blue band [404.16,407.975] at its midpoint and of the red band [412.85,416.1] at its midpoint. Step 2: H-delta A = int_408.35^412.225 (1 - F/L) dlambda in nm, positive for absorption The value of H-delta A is -0.34 nm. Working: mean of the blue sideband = 14.9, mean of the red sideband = 13.7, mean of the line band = 15.6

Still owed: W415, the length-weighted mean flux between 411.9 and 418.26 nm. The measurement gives 13.6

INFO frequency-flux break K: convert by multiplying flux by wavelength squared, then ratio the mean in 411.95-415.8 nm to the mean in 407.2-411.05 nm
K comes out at 0.93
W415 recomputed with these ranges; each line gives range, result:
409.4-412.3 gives 15.7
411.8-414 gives 14.8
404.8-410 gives 15.1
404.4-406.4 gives 14.7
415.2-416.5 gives 13.1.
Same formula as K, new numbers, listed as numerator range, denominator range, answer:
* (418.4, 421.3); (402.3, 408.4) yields 0.89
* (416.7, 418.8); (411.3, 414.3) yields 0.89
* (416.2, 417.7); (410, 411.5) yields 0.82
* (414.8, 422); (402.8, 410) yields 0.89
